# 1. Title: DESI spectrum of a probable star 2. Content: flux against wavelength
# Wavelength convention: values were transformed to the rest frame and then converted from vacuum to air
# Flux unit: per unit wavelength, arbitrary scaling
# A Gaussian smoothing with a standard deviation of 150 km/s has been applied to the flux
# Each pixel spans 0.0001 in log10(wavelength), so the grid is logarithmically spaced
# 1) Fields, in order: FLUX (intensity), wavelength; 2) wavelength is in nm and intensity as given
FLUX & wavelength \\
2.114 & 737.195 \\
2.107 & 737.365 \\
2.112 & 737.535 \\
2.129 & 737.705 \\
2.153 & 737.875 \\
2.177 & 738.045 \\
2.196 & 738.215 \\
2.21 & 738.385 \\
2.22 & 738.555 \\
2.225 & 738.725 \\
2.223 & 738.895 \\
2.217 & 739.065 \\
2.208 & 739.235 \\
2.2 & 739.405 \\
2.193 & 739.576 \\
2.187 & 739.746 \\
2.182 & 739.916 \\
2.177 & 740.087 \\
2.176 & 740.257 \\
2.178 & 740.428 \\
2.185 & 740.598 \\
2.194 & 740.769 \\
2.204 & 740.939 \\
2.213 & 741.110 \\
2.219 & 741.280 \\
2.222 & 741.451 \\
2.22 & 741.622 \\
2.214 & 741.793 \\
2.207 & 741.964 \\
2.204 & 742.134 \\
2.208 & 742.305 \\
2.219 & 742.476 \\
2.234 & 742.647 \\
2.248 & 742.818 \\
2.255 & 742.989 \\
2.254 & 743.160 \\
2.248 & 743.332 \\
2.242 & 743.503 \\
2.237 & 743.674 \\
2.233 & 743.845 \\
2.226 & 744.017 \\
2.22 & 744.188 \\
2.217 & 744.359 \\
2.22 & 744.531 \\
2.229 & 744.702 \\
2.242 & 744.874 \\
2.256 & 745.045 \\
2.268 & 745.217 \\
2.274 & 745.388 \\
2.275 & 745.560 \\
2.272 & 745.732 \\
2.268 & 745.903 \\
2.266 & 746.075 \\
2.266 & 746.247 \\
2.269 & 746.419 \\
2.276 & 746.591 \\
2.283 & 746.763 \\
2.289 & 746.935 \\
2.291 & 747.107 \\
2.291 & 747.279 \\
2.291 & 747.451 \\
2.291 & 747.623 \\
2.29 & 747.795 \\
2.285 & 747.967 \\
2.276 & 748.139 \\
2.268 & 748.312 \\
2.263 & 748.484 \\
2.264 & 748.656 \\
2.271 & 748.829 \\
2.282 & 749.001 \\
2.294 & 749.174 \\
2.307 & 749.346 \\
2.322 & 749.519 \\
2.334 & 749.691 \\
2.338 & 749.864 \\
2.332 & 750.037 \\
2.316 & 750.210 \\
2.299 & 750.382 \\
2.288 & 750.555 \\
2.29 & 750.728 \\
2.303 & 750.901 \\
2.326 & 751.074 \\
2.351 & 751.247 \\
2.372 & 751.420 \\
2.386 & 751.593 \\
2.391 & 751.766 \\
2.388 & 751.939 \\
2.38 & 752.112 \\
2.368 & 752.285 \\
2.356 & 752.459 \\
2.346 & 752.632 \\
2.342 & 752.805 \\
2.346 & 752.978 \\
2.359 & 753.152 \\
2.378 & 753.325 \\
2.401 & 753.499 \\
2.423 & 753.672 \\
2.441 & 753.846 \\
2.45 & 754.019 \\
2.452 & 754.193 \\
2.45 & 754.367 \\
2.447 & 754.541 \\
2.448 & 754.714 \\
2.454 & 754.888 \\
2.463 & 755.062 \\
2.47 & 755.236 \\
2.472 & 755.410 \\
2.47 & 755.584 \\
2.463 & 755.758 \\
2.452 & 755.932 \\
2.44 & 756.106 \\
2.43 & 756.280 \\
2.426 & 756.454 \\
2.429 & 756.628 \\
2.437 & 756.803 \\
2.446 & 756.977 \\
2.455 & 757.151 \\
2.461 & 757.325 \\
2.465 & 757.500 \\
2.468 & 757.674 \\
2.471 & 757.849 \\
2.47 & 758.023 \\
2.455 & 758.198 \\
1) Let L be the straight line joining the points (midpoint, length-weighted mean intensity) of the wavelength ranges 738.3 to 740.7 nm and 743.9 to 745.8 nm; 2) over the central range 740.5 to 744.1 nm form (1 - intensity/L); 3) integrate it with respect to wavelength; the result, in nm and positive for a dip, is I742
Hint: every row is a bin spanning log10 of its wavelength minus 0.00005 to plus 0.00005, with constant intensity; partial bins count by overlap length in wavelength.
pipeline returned 0.00 nm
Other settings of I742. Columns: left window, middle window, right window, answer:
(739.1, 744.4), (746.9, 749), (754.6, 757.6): 0.03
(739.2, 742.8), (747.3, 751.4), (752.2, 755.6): 0.07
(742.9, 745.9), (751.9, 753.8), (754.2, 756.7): 0.02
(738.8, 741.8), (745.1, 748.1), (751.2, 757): 0.03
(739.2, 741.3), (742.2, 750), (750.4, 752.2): 0.03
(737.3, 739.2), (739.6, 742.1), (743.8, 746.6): 0.01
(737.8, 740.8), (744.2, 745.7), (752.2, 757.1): 0.02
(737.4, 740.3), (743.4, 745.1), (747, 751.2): 0.01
